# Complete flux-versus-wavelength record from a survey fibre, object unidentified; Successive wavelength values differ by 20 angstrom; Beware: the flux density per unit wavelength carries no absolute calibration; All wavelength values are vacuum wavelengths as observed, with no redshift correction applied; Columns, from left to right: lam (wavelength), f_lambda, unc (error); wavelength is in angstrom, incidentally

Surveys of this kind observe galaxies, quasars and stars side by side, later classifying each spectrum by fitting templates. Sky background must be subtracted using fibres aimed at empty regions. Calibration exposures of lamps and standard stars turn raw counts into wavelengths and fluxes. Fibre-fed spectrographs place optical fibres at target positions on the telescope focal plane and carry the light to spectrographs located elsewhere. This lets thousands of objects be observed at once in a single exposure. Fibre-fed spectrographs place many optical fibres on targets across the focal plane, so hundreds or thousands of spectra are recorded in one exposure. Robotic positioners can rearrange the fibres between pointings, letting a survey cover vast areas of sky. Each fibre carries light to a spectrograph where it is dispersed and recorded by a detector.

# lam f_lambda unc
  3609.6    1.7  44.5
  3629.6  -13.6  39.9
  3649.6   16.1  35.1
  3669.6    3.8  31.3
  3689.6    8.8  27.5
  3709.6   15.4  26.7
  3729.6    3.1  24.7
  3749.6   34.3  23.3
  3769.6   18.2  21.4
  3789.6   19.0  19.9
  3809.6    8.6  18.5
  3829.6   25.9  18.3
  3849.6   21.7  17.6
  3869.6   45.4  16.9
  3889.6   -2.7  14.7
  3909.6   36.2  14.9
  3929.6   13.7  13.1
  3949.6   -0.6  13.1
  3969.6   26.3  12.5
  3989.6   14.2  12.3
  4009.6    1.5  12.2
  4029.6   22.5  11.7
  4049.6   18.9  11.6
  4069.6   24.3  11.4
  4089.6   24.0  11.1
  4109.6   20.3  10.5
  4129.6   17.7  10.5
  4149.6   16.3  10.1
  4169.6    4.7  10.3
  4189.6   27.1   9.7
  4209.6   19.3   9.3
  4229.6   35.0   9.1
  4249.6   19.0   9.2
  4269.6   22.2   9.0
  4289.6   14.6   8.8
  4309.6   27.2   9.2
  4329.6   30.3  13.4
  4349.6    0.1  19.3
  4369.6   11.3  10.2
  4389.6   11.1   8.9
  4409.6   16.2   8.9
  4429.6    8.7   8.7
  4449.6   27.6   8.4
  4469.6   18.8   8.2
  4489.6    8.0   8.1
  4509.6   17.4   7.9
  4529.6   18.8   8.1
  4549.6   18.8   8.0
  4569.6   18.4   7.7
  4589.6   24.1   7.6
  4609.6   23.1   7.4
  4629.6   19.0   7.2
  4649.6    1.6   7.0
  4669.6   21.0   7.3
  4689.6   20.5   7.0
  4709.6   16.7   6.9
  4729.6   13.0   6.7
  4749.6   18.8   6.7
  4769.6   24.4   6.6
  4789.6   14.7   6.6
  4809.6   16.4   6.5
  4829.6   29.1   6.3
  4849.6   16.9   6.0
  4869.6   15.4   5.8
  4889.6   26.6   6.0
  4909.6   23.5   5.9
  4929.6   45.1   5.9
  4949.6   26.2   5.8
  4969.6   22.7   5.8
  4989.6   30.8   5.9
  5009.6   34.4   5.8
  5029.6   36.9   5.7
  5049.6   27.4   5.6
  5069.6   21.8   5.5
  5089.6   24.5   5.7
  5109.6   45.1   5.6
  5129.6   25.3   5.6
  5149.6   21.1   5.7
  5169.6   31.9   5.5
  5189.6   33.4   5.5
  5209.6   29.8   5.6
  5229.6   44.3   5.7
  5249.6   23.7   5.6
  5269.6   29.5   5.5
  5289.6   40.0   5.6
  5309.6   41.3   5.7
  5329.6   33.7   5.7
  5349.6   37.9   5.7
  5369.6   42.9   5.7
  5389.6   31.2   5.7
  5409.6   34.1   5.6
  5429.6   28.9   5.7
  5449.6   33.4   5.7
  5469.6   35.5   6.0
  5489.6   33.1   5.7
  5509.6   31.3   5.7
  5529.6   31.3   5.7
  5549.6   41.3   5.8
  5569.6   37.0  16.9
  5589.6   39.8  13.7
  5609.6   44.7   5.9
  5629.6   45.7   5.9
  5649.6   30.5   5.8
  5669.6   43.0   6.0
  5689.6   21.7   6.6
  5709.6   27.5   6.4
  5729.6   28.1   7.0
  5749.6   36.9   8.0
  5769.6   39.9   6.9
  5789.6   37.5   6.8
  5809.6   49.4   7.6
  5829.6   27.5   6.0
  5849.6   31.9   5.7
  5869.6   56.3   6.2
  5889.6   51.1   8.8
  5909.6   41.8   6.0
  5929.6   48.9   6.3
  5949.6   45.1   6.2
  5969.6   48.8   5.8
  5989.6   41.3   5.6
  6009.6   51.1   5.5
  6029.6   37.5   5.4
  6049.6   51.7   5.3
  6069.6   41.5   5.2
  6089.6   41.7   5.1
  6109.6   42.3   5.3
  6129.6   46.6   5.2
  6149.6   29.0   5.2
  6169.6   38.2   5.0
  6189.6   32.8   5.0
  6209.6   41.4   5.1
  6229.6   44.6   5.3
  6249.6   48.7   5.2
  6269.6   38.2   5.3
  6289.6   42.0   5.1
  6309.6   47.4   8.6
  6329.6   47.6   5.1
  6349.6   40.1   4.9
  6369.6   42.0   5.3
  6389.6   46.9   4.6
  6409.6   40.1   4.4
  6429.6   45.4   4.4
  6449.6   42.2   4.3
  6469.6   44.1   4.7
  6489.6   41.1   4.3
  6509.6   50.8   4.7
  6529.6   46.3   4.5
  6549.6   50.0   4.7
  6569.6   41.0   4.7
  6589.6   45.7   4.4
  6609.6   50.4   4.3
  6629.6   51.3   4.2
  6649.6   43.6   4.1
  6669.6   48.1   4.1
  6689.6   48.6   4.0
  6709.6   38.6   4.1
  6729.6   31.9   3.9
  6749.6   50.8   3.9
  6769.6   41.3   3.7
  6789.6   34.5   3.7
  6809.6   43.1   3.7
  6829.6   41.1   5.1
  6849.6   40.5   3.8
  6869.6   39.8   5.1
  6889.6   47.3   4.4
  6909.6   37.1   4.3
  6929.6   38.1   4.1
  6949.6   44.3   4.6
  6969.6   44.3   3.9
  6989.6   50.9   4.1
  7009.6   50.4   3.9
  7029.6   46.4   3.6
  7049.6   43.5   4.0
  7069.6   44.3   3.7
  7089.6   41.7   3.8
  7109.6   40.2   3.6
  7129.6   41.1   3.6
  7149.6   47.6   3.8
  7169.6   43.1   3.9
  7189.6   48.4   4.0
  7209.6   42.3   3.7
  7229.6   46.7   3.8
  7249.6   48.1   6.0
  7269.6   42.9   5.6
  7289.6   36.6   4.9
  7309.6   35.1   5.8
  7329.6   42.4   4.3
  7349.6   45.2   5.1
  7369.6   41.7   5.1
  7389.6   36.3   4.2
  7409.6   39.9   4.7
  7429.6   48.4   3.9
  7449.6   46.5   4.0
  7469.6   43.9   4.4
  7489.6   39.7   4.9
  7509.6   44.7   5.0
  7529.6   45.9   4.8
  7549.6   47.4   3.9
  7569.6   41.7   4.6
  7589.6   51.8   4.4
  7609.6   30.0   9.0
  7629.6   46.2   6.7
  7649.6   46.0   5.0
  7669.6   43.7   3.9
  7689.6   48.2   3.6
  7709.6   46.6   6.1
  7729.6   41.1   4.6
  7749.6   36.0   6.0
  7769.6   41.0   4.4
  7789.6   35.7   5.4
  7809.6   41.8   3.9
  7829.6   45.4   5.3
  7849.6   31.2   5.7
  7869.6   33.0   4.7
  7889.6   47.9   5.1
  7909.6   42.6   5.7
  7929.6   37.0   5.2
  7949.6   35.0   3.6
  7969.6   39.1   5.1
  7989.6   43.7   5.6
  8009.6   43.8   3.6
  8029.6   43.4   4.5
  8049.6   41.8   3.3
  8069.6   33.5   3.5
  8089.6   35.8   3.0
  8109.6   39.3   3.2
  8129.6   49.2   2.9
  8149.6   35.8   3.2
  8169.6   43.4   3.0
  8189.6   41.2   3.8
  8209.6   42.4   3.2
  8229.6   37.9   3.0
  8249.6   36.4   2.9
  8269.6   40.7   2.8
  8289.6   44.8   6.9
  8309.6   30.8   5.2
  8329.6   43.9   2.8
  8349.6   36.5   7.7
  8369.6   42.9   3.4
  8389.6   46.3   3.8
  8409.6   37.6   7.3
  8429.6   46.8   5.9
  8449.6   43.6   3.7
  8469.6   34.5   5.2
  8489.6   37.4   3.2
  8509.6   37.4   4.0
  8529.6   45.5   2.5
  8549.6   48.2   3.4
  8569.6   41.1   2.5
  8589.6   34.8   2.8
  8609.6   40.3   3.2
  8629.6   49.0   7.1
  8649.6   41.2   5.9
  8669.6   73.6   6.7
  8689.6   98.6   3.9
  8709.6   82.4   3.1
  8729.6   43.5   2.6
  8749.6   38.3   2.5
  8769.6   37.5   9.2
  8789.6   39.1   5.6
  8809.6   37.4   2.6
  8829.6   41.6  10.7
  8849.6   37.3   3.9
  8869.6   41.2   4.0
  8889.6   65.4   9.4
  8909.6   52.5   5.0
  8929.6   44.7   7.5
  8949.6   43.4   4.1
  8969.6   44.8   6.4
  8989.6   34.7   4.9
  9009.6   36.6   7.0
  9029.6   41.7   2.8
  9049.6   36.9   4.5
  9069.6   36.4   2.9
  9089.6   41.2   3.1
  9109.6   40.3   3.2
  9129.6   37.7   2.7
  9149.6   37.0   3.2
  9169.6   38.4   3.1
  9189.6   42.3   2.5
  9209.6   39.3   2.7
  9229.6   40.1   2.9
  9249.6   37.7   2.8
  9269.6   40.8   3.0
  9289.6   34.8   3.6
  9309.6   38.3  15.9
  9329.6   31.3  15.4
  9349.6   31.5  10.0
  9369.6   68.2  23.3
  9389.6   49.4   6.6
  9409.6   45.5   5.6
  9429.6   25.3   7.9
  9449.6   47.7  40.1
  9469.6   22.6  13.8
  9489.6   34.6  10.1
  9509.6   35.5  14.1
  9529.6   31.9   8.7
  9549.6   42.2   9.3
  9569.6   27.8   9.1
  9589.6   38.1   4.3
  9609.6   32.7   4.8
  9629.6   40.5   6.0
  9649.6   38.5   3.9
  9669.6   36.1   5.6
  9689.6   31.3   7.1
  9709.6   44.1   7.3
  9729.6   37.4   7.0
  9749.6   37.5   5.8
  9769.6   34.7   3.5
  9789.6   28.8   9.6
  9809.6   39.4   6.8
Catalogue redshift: 0.32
